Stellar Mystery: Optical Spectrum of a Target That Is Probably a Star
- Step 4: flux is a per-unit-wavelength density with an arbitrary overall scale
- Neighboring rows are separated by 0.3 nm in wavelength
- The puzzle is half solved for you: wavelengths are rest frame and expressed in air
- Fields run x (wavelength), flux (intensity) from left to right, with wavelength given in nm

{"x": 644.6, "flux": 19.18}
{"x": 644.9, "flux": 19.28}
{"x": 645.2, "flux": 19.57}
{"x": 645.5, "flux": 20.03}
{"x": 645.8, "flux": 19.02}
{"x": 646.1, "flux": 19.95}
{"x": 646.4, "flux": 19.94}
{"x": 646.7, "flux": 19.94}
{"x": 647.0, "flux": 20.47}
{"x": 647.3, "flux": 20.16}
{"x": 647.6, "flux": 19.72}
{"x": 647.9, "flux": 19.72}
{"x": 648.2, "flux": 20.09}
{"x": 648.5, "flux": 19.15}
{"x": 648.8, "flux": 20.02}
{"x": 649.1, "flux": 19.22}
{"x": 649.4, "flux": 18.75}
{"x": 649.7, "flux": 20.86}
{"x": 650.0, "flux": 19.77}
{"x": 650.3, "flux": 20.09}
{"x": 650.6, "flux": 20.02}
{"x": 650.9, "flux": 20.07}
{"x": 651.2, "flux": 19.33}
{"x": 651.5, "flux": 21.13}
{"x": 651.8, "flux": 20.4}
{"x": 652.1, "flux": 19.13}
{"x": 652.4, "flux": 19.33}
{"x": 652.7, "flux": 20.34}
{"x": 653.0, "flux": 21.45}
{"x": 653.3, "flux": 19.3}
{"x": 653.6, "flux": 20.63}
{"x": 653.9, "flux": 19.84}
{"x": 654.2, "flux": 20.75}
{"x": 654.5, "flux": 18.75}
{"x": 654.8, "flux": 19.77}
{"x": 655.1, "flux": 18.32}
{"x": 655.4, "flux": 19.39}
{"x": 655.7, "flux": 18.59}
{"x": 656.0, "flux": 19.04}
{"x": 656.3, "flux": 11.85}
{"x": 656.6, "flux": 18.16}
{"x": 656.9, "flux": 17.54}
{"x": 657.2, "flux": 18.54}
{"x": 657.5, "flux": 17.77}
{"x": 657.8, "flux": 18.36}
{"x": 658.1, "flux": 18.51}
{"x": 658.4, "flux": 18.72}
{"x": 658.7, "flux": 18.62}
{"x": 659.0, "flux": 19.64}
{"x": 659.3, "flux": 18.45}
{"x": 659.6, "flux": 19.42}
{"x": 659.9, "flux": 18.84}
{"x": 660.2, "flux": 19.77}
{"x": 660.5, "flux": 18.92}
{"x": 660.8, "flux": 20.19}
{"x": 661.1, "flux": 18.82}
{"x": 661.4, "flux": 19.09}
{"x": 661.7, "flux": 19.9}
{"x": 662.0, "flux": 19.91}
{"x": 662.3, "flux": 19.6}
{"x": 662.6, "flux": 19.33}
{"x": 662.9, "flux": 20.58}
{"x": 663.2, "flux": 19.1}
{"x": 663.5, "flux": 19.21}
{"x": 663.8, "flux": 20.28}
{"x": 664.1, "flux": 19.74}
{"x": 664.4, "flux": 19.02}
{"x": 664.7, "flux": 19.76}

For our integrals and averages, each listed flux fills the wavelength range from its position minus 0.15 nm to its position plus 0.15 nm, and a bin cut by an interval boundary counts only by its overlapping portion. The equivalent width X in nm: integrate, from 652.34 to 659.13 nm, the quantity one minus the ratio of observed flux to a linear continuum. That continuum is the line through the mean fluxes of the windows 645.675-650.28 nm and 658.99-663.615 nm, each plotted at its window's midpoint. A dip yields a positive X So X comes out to 0.261 nm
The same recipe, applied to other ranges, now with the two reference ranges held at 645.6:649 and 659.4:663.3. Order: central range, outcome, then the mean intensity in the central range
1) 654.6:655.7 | 0.03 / 19.1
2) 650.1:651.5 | -0.02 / 20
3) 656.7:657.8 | 0.09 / 18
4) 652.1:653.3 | -0.02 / 20.1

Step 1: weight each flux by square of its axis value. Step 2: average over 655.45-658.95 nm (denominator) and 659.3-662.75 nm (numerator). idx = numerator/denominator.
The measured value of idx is 1.1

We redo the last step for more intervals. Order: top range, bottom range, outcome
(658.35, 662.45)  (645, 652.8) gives 1.01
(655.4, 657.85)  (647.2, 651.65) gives 0.90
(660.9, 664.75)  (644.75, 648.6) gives 1.04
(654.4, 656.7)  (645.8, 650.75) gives 0.93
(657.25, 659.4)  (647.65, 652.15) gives 0.96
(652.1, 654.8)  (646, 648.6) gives 1.02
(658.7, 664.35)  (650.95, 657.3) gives 1.04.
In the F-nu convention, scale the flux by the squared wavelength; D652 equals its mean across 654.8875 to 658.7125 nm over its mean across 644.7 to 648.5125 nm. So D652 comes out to 0.9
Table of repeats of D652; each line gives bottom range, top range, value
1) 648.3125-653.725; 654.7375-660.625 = 0.94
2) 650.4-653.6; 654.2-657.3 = 0.91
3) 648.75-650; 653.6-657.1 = 0.95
